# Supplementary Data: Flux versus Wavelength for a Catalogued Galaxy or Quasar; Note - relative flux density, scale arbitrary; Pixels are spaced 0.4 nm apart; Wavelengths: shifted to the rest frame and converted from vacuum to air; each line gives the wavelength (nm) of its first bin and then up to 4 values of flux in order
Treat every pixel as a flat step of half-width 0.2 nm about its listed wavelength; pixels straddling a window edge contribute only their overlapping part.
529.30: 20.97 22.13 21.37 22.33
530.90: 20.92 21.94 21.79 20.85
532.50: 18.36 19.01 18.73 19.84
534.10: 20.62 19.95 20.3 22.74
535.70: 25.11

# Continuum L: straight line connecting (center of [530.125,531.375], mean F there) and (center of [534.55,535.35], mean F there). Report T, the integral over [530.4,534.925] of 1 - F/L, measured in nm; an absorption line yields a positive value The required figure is 0.21 nm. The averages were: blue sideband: 21.7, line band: 20.3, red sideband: 21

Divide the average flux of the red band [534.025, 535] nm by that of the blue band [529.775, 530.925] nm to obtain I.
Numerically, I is 0.9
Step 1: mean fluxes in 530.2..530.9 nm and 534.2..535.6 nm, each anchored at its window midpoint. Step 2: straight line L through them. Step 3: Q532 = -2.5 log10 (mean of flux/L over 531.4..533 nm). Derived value 0.07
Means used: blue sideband 21.8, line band 20.2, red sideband 21.3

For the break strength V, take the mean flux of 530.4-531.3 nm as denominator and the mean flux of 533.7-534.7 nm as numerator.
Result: 0.93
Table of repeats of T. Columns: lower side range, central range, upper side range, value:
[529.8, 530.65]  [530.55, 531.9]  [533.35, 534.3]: -0.019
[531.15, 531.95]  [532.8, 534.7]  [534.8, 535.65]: 0.209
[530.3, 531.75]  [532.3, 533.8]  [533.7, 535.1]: 0.136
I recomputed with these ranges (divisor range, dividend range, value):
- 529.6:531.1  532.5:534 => 0.89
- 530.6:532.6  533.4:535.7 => 1.00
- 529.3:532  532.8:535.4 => 0.93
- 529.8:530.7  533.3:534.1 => 0.90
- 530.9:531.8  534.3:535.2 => 0.94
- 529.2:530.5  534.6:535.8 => 1.03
